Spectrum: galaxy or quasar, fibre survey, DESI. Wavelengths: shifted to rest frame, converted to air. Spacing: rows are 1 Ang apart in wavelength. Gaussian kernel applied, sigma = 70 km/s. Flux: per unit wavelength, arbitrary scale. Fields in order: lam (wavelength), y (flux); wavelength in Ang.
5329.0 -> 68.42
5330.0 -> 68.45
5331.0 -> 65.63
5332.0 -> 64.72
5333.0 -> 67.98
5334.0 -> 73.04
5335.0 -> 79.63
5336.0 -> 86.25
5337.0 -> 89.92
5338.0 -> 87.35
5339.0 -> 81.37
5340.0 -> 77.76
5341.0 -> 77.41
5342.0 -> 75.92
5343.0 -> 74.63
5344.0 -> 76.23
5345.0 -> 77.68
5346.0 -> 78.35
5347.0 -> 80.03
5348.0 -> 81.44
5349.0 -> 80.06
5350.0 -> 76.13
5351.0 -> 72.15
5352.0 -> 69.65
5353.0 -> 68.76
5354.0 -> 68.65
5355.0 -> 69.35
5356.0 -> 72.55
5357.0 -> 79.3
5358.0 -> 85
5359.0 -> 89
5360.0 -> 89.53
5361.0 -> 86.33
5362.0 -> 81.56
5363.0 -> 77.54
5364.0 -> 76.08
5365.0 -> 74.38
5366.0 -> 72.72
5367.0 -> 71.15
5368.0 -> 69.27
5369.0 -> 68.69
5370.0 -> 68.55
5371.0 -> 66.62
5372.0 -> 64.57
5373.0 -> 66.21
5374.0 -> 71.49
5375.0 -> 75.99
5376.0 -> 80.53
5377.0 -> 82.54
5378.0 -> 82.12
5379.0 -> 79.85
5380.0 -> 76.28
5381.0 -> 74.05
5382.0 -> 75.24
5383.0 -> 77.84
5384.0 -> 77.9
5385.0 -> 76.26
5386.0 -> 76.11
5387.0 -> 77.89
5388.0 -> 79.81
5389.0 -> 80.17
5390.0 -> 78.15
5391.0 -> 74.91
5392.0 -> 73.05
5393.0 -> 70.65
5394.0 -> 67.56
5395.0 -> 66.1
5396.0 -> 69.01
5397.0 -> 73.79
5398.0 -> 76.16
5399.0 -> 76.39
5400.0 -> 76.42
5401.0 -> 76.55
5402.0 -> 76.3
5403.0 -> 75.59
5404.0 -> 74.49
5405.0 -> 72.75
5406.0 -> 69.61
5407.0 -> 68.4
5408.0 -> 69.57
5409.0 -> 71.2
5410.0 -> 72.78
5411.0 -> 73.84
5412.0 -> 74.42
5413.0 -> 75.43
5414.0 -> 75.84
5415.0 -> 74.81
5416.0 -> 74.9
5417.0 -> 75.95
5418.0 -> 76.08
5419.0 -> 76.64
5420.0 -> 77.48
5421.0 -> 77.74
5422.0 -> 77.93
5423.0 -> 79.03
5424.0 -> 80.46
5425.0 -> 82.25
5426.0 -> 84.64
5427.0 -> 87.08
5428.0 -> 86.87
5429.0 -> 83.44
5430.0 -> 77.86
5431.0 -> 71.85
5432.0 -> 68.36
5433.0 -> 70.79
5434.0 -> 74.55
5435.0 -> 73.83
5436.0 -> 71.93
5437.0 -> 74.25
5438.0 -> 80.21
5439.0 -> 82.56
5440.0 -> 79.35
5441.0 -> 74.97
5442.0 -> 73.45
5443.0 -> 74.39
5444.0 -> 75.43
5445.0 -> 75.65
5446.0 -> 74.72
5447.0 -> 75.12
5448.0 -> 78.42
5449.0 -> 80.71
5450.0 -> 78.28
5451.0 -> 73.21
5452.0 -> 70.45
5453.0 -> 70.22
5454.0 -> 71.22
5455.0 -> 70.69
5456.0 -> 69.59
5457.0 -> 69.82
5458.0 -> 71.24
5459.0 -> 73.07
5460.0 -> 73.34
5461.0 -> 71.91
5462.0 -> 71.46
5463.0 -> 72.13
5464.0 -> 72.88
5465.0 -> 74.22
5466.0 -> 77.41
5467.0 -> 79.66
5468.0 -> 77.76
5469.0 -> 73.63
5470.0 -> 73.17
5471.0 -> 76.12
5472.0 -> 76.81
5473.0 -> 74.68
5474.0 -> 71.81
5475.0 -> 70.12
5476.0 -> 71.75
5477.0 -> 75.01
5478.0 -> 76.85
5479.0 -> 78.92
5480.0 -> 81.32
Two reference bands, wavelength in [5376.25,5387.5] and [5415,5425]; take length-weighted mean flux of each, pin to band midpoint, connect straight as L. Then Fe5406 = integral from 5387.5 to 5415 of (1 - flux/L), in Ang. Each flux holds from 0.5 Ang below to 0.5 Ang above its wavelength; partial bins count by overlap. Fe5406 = 1.41 Ang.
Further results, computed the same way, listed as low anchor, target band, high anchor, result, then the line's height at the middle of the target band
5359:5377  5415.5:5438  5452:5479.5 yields -1.1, 74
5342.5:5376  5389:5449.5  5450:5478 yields -1.2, 74.1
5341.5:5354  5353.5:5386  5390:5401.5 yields -0.6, 74.4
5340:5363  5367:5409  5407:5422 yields 1.1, 75.9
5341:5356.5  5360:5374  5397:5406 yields 0.3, 75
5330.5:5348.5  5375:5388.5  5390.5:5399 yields -0.9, 73.1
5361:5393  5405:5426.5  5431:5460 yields -0.3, 74.6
